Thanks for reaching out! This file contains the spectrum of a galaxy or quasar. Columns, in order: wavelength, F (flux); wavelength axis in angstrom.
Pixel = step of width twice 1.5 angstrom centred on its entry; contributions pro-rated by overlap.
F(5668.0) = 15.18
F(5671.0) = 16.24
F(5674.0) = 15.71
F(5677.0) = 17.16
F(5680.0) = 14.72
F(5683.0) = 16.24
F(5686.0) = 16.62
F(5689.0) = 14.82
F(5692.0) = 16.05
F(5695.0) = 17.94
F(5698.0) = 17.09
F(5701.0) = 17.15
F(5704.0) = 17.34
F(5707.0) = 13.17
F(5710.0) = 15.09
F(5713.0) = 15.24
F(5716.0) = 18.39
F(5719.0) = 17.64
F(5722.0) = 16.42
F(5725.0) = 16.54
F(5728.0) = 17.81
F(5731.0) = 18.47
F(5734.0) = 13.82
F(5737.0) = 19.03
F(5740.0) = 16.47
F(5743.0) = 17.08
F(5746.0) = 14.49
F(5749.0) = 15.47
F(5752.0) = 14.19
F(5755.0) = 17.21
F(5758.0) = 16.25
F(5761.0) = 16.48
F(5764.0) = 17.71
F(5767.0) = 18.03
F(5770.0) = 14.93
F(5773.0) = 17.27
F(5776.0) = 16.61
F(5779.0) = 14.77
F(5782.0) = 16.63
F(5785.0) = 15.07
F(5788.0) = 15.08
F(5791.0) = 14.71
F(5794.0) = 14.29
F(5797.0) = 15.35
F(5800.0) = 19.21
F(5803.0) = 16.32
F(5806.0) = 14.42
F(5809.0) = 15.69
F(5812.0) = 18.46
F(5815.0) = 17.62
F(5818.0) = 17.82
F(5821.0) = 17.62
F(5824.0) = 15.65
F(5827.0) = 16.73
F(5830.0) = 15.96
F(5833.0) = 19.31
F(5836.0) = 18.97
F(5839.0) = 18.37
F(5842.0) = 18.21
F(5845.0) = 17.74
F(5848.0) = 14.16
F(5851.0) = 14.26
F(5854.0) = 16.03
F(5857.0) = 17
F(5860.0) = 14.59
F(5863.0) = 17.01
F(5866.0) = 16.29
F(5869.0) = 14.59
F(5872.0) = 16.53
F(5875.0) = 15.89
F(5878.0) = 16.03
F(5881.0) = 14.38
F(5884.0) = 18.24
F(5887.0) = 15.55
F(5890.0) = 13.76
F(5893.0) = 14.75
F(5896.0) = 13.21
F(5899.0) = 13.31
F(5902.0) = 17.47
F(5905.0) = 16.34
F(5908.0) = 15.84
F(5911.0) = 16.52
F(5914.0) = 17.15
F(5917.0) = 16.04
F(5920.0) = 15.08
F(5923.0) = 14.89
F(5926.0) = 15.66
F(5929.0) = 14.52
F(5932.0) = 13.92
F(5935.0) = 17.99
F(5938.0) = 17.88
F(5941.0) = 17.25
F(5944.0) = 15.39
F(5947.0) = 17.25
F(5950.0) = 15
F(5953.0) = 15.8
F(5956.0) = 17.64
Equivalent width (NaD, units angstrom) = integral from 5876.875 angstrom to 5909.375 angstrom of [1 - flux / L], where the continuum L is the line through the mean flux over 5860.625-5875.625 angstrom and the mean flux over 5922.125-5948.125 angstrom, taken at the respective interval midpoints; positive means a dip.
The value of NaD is 1.4 angstrom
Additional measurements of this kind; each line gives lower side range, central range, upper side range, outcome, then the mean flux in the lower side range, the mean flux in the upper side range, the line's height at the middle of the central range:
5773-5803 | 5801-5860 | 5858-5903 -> -4.38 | 15.9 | 15.4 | 15.7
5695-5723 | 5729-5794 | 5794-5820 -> 1.80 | 16.5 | 16.7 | 16.6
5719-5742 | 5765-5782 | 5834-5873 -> 0.42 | 17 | 16.5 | 16.8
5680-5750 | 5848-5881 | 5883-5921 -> 0.19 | 16.4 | 15.6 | 15.8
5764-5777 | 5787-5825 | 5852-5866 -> 0.42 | 16.8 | 16.1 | 16.5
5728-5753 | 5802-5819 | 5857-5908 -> -0.84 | 16.3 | 15.6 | 15.9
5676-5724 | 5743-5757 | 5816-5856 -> 0.85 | 16.3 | 17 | 16.6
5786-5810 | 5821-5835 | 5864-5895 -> -1.30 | 15.6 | 15.6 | 15.6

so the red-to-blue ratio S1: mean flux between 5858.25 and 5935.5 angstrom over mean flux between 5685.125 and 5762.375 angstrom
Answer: 0.95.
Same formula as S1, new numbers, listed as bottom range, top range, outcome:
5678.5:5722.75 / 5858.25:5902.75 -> 0.95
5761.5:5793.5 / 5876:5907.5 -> 0.96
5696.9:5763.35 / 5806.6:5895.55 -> 1.00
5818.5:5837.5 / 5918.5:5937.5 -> 0.89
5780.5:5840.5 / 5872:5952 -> 0.95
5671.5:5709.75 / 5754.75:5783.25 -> 1.03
